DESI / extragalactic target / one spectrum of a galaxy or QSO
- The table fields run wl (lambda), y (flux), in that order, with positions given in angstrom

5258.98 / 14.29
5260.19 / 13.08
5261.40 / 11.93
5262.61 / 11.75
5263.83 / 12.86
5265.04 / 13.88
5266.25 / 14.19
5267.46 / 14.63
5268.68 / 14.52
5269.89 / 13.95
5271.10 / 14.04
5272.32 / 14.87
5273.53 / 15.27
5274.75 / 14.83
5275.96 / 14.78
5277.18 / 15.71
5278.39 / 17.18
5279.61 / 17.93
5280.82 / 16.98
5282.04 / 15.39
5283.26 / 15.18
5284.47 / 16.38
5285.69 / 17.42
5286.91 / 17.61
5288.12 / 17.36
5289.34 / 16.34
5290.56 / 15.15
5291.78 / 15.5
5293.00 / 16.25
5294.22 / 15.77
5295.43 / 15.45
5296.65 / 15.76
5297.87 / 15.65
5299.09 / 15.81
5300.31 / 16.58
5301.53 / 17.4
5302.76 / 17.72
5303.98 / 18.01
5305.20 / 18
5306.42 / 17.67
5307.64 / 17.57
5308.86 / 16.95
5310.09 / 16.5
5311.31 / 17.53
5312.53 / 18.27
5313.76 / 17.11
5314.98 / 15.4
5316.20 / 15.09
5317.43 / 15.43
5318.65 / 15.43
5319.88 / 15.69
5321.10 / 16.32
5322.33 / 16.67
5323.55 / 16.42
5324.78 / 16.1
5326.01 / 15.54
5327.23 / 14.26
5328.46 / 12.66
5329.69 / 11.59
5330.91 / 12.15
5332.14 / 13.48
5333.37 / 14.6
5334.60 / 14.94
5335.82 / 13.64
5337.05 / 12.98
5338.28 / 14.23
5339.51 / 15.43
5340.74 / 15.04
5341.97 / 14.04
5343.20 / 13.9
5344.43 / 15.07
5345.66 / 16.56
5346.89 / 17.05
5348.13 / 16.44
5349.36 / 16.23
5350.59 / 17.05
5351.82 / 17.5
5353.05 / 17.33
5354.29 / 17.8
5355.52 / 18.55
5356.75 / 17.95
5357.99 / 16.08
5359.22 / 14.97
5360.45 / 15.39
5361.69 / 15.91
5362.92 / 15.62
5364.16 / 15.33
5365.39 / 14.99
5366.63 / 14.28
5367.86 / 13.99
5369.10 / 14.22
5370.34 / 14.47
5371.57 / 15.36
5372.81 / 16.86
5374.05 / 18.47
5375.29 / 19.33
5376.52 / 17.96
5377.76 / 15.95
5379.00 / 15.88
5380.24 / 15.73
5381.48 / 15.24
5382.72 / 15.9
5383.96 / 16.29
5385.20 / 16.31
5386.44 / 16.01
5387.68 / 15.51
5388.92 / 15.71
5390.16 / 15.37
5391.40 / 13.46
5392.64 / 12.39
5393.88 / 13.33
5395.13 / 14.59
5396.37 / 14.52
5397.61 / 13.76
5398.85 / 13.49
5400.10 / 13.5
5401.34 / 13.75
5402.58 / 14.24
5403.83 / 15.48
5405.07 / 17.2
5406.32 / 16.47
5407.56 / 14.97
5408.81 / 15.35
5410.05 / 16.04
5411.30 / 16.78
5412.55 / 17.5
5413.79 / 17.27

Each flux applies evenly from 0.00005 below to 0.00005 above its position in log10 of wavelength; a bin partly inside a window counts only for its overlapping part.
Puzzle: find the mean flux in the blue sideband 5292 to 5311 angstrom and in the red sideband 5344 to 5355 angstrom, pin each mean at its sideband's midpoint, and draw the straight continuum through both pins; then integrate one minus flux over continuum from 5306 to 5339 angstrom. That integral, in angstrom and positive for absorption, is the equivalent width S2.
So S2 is 2.8 angstrom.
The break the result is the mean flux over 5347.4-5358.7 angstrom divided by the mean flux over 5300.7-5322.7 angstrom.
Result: 1.02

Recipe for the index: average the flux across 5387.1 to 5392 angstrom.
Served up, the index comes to 15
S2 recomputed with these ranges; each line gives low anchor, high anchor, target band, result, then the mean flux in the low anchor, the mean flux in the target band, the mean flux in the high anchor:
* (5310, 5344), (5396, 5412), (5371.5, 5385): -1.47 angstrom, 15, 16.7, 15.1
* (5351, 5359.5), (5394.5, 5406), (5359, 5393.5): 0.82 angstrom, 17.3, 15.6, 14.5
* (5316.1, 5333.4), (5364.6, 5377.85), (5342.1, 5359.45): -1.26 angstrom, 14.8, 16.6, 16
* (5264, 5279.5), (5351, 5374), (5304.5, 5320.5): -1.36 angstrom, 14.9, 16.7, 16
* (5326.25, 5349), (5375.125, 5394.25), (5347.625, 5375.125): -2.19 angstrom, 14.4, 16.2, 15.6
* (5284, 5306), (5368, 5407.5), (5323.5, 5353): 2.04 angstrom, 16.6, 14.9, 15.4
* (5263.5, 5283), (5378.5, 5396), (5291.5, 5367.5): -3.57 angstrom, 15.1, 15.8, 15.1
